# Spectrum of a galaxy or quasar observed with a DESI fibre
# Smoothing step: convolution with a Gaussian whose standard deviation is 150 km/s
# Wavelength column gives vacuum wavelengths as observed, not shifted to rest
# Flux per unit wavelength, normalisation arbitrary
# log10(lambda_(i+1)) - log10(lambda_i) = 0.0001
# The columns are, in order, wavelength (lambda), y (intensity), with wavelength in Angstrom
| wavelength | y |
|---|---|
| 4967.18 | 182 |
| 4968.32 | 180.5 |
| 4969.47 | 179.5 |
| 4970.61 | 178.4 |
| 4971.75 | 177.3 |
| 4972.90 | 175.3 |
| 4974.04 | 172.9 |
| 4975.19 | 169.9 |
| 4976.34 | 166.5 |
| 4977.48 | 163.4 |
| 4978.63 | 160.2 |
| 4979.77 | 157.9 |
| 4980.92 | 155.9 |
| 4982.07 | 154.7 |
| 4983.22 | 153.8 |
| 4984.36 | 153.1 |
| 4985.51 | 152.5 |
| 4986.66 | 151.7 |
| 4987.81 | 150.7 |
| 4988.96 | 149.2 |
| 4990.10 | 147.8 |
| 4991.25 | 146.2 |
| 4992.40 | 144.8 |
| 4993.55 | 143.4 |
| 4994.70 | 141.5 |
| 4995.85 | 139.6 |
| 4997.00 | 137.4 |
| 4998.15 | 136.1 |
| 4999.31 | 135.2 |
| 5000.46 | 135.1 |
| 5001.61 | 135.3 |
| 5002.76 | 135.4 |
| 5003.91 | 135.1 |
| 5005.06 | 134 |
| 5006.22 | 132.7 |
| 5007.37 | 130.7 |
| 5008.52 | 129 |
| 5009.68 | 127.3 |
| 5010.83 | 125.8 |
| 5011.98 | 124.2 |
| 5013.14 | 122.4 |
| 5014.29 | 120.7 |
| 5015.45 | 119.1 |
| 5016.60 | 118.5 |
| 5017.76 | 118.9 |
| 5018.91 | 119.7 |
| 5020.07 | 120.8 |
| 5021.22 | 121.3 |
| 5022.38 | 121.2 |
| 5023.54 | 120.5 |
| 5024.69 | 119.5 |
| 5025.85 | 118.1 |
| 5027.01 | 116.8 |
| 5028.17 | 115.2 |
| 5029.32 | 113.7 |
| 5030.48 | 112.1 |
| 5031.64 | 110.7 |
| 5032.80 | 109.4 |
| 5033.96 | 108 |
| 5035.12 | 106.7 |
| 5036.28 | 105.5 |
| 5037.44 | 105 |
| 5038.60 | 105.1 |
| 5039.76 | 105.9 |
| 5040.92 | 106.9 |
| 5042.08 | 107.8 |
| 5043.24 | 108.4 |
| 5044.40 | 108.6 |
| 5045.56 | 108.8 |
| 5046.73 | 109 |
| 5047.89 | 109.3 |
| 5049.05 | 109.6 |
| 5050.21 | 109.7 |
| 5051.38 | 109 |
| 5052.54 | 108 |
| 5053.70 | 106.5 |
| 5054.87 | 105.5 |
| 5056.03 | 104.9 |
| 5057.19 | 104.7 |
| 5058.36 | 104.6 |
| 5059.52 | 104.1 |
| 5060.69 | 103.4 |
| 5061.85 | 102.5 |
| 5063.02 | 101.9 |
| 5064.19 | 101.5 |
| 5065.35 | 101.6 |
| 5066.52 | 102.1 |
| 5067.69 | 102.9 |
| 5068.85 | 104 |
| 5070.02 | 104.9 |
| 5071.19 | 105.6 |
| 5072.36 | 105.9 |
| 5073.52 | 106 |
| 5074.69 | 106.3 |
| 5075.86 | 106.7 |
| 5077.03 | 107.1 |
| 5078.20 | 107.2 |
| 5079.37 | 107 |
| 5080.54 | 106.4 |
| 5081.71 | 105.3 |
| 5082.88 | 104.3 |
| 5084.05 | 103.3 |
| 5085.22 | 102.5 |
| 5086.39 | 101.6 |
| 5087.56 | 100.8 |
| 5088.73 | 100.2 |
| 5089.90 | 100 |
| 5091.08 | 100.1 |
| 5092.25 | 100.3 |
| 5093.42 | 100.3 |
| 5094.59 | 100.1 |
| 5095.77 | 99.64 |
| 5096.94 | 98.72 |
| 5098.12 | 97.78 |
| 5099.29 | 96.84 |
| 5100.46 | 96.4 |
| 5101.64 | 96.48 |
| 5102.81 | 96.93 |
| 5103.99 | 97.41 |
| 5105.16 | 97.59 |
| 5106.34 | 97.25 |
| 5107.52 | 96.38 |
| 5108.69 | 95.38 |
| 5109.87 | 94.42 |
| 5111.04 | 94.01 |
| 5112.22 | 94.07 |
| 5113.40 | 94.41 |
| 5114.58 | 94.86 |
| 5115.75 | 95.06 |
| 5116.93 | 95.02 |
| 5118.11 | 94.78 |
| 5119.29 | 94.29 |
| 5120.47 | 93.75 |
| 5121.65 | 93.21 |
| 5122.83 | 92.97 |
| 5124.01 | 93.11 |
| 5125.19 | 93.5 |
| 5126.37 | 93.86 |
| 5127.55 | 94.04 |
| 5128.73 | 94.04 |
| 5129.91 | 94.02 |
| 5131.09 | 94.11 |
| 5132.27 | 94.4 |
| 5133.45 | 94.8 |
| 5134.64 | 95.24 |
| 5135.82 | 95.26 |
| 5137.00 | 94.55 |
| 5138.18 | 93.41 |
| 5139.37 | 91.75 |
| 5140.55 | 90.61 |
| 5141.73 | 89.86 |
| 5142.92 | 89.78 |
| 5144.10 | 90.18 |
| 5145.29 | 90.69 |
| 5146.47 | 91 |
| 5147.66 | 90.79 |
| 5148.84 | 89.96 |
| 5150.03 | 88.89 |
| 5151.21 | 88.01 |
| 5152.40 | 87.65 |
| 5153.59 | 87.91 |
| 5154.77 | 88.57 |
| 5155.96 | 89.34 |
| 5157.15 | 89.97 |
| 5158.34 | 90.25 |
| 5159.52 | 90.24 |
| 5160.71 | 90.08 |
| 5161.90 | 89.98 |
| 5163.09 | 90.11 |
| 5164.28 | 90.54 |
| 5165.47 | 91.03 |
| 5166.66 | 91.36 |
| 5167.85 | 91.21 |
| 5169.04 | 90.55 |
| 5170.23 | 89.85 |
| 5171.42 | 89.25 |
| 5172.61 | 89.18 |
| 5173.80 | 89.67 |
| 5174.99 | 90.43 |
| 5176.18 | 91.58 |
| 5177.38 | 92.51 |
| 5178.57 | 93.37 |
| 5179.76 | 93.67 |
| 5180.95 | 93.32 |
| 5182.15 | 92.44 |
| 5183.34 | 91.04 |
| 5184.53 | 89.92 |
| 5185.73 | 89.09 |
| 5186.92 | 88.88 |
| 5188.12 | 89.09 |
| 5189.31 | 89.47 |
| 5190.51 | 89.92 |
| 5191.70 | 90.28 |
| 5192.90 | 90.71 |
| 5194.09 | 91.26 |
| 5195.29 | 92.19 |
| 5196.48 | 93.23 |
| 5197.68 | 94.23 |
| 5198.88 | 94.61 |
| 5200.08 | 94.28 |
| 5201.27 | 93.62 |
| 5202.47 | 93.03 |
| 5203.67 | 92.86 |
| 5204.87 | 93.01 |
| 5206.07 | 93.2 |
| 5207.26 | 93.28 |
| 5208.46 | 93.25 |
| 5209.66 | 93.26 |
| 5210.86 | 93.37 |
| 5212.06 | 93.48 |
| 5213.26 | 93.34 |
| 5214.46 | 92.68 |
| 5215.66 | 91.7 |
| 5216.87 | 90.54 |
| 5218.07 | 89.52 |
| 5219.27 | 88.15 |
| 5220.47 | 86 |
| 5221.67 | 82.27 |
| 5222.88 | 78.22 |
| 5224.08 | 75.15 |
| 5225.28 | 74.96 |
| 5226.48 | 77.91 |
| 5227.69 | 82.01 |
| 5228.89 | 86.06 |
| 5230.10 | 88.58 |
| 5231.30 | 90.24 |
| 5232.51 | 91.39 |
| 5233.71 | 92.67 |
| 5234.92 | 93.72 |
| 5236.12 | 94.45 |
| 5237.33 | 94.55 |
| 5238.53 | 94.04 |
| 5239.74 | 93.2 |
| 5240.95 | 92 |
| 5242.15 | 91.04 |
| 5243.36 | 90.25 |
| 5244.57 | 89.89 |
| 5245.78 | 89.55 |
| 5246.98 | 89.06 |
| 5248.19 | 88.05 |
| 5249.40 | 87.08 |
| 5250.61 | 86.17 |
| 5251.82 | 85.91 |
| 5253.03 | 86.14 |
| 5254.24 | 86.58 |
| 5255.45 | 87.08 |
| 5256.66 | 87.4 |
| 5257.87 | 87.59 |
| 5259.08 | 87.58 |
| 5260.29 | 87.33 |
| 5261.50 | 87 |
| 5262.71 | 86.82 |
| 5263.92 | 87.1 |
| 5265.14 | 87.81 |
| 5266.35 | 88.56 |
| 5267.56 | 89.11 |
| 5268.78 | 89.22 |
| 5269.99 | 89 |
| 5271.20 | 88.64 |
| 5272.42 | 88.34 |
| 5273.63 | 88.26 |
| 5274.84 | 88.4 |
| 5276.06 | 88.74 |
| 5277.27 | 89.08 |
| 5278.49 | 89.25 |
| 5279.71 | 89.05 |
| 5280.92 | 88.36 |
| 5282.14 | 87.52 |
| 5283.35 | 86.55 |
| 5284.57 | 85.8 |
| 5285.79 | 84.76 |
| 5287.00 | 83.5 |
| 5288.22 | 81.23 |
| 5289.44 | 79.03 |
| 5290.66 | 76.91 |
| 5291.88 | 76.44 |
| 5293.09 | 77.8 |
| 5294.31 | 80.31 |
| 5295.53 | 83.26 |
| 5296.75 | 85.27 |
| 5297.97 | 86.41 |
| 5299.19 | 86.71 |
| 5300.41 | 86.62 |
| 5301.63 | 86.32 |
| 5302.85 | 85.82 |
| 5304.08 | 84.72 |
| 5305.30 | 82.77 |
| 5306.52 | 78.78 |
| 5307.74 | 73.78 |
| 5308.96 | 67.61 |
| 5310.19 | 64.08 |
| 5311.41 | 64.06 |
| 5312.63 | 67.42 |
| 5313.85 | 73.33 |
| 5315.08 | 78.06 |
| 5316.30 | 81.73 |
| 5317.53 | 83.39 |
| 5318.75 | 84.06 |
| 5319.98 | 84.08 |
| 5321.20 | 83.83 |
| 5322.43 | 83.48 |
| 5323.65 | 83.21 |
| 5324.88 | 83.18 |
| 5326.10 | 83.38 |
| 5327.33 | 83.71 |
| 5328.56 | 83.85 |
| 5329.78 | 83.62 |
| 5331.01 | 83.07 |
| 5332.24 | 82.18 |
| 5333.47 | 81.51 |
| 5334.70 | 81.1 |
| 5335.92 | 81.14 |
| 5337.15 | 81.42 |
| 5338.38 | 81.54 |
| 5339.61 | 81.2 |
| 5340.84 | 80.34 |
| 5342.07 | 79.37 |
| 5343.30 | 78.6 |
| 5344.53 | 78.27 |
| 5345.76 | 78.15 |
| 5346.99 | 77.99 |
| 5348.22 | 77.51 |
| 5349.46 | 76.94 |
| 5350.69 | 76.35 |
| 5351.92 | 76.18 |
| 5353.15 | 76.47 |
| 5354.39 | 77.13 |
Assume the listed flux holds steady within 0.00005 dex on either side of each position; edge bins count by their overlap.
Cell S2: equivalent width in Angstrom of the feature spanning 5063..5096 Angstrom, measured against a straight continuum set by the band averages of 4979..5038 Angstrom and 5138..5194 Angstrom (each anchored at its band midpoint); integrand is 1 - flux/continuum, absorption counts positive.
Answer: 2.6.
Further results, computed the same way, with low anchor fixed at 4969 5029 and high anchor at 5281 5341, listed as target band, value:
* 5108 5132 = 4.7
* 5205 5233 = 3.1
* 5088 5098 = 1.9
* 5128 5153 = 4.8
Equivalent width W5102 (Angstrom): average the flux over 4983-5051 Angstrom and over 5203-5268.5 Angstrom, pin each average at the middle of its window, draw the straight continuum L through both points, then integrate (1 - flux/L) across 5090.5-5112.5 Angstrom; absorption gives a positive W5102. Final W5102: 2.6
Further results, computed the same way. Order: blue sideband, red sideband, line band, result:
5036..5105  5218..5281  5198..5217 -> -0.3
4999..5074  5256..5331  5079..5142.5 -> 5.0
